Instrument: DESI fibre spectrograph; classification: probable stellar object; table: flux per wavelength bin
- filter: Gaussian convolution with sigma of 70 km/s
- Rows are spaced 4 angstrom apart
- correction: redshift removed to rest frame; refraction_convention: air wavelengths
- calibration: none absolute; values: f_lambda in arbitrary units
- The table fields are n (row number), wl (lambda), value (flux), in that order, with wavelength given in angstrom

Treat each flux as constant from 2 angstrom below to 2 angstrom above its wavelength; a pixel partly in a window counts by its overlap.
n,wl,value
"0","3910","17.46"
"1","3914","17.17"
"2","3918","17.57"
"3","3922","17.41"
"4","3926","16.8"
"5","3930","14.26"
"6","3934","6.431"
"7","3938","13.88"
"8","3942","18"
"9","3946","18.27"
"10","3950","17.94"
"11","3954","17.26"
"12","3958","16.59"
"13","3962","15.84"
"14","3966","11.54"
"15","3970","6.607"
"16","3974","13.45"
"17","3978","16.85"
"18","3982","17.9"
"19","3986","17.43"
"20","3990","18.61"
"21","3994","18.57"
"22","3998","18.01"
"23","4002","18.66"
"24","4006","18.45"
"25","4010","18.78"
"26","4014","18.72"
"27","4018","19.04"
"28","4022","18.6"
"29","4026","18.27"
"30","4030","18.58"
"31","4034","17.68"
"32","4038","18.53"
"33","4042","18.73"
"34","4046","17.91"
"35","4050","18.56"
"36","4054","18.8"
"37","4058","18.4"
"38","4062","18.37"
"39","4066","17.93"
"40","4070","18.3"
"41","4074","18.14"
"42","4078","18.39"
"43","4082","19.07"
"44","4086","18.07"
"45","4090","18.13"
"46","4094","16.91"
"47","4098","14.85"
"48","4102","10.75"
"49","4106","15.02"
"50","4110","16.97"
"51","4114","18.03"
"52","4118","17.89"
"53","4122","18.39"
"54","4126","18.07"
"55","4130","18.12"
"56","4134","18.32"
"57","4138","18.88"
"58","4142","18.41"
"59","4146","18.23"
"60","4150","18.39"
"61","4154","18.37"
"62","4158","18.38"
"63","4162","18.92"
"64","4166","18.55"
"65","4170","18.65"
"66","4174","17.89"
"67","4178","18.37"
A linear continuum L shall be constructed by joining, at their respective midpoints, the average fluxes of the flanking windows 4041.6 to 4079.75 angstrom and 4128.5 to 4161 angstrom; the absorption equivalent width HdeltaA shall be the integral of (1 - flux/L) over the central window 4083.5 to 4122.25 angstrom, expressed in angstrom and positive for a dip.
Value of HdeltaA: 4.1 angstrom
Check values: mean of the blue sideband 18.3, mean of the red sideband 18.4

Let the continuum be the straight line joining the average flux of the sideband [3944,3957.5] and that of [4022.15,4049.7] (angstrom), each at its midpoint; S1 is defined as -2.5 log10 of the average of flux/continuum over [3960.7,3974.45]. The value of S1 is 0.48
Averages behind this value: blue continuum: 17.7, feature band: 11.5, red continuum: 18.3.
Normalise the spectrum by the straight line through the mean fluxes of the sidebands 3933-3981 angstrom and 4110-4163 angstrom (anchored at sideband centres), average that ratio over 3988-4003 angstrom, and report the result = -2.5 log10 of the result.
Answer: -0.20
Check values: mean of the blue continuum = 14.6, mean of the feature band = 18.4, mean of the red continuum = 18.3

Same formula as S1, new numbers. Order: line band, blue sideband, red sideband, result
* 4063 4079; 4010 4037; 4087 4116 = -0.08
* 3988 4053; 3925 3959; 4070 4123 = -0.14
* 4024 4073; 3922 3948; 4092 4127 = -0.16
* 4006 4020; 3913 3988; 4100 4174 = -0.17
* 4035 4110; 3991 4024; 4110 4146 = 0.05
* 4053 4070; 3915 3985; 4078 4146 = -0.11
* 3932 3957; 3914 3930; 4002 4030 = 0.13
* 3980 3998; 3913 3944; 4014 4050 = -0.06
